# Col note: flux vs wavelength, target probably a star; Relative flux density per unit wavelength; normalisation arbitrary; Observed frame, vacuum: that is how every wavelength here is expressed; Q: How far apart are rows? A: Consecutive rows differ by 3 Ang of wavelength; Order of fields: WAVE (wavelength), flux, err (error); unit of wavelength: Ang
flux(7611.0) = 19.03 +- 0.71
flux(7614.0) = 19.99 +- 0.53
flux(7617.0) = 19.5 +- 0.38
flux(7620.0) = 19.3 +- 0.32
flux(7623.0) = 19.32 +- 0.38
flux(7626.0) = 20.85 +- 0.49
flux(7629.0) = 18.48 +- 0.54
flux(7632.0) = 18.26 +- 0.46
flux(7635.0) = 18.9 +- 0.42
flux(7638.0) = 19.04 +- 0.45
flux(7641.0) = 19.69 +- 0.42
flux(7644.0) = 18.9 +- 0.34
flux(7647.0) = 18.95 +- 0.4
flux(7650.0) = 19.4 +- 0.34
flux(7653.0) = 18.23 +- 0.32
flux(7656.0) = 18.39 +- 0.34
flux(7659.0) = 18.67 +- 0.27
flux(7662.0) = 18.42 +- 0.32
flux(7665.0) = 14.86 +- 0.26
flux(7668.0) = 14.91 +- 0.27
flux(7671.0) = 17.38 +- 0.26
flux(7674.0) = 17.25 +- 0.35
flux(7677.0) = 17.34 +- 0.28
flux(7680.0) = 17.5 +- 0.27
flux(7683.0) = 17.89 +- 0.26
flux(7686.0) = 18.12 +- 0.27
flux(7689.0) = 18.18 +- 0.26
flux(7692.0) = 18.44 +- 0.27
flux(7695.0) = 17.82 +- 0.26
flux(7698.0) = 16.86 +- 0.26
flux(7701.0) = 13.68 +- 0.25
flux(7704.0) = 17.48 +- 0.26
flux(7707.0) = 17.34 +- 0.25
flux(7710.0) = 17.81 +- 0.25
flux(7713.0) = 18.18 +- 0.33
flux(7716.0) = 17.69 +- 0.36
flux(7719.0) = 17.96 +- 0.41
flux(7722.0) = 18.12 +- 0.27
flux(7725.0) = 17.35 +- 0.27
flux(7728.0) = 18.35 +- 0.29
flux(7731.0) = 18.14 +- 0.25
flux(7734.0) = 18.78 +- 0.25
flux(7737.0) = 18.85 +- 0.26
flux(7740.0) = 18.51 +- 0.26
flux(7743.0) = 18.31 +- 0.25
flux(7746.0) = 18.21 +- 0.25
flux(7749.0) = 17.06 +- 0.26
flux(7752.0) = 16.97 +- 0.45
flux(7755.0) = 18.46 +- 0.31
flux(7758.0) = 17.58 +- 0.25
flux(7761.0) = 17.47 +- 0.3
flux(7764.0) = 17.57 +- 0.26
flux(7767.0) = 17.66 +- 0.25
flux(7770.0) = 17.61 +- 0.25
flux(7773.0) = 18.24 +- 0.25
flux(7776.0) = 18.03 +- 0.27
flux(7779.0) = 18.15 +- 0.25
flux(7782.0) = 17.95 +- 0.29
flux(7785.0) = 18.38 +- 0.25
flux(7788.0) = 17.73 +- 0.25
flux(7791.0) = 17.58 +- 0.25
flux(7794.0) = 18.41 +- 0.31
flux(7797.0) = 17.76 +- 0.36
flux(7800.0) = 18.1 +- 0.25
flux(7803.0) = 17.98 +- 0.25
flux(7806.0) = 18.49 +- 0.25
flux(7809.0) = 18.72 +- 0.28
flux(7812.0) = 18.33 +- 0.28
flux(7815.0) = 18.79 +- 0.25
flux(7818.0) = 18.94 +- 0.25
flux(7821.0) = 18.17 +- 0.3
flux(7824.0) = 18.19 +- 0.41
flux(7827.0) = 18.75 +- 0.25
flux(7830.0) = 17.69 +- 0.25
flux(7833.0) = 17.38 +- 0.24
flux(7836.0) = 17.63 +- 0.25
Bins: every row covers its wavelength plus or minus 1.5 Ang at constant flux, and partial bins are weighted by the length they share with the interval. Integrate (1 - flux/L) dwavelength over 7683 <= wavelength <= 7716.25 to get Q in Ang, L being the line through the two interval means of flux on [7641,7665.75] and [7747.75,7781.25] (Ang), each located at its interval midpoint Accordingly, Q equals 1.3 Ang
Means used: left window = 18.4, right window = 17.7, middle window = 17.4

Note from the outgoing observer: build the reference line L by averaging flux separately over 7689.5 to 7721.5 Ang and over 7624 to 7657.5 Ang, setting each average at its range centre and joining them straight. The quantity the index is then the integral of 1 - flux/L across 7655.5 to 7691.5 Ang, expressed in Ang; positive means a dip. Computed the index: 1.5 Ang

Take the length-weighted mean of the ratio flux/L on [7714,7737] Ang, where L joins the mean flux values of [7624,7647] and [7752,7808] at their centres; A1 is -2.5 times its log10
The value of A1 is 0.02 mag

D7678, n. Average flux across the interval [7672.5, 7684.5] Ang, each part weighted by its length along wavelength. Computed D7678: 17.5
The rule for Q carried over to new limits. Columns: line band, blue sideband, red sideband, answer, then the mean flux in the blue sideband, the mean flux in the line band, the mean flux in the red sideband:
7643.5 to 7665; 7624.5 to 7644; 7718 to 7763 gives 0.6 Ang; 19.2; 18.4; 18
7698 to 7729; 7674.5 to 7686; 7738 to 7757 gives 0.7 Ang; 17.6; 17.4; 17.9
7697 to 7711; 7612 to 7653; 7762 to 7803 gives 1.5 Ang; 19.2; 16.6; 17.9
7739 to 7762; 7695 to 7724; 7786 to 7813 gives -0.2 Ang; 17.3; 17.8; 18.1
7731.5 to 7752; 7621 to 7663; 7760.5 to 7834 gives 0.3 Ang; 19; 18.2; 18.1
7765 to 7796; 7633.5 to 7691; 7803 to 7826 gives 0.7 Ang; 18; 18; 18.5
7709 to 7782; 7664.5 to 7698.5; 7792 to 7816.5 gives -0.6 Ang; 17.3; 18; 18.3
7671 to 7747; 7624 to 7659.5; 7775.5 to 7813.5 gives 3.5 Ang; 19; 17.8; 18.1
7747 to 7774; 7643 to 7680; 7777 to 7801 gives 0.5 Ang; 17.7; 17.6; 18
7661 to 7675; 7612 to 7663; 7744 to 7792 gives 1.7 Ang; 19.1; 16.5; 17.8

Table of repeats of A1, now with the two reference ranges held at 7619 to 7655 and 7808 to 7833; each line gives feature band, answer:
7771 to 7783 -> 0.03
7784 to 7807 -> 0.03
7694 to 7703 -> 0.17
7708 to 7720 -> 0.05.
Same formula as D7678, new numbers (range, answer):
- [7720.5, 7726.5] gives 17.7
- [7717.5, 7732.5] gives 18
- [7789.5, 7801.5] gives 18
